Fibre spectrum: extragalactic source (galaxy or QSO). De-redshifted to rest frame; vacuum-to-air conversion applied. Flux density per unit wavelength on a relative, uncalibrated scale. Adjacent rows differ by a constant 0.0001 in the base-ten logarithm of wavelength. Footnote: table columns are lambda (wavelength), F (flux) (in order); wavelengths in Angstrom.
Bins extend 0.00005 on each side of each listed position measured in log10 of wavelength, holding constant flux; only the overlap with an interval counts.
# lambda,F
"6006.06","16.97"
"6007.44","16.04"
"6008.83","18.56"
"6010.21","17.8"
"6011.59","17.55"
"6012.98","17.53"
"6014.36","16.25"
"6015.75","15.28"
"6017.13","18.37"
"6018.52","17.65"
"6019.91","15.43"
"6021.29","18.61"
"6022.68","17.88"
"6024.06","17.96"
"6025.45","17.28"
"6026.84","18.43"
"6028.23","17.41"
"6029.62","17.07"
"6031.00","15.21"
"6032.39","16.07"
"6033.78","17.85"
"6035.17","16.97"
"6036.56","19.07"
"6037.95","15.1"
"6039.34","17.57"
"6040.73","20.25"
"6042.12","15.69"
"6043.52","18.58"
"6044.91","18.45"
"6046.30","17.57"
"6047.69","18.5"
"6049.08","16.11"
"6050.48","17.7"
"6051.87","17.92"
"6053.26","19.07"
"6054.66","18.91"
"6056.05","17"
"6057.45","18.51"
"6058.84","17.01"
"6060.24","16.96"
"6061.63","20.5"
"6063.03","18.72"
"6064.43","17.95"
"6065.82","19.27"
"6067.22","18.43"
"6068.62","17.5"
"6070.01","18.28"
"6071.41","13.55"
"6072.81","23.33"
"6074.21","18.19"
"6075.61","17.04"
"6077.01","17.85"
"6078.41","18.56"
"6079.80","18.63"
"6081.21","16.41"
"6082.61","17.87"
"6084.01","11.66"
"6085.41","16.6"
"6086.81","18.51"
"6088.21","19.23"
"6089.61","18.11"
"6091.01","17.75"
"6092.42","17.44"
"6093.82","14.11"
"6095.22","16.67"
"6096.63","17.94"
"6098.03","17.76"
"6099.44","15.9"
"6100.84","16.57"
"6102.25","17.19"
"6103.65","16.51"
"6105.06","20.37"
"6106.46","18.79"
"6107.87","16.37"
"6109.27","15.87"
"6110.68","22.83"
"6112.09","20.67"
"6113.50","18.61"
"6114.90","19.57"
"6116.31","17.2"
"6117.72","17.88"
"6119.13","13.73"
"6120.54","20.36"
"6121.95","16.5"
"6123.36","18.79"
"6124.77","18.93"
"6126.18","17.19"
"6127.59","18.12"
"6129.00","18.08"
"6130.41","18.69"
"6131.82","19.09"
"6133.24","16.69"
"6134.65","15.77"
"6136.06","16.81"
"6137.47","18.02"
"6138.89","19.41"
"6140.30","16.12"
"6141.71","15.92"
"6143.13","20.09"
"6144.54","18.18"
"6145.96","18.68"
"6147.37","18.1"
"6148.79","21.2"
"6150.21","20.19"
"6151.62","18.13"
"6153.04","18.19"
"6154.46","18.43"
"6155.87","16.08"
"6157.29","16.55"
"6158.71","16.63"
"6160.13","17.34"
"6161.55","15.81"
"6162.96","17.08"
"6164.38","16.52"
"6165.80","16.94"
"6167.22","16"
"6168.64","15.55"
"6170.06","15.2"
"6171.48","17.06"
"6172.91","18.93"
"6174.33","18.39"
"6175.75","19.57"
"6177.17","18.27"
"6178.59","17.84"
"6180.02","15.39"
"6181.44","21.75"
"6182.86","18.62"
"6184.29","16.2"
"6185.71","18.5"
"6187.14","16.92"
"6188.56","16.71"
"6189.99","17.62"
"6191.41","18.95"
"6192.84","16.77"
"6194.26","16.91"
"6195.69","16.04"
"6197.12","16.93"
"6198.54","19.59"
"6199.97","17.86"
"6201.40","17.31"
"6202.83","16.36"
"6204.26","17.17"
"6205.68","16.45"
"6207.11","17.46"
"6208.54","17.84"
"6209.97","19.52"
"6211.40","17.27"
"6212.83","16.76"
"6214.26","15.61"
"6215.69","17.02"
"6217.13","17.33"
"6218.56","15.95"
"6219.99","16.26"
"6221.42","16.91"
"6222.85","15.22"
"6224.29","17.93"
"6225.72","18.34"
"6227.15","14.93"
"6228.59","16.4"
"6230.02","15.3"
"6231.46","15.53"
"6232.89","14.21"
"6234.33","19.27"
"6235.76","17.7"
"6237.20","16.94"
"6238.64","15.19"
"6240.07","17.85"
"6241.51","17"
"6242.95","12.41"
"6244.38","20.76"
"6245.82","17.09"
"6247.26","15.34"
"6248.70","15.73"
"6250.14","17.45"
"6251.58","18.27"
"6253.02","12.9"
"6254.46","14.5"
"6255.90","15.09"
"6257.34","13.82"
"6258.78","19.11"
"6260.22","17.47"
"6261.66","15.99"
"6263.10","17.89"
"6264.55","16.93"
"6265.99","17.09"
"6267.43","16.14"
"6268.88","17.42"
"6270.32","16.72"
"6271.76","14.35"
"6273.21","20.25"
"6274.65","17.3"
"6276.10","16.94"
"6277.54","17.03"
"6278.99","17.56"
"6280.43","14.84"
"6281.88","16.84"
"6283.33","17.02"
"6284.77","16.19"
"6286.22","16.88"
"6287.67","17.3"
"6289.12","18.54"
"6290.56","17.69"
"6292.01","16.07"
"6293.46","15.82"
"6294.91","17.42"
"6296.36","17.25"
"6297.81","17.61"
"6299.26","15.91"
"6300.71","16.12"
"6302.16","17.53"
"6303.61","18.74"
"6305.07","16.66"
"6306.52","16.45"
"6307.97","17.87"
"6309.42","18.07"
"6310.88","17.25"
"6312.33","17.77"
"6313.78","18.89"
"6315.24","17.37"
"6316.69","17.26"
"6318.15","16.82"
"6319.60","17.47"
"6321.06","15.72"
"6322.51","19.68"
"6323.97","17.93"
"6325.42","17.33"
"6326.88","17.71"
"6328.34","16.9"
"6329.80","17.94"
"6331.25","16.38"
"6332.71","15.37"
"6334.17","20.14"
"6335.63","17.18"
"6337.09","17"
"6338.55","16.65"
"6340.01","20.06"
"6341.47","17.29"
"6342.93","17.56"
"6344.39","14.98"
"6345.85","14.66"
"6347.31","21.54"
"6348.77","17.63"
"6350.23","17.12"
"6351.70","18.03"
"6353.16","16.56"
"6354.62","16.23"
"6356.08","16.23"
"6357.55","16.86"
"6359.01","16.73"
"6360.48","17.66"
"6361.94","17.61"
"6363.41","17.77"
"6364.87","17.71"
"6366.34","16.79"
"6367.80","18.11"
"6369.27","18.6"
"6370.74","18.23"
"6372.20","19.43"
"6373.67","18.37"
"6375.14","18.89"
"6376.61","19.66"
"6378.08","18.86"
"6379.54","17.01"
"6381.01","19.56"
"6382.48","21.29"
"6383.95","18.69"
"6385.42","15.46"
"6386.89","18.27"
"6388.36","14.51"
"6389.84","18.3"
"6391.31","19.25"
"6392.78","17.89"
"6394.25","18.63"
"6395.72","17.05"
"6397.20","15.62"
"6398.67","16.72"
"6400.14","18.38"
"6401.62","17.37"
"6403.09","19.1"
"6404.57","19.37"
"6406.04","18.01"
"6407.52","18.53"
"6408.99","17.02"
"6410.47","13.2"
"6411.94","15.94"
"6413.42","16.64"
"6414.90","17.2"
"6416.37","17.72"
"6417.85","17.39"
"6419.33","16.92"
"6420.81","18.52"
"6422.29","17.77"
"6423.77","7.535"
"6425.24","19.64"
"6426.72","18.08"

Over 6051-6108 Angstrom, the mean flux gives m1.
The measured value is 17.7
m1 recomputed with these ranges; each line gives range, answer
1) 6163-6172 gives 16.3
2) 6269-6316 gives 17.1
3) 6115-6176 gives 17.6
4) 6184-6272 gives 16.8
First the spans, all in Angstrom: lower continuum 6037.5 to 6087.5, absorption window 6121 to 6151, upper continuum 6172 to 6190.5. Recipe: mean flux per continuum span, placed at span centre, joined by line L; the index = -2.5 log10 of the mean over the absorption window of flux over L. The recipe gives -0.01 mag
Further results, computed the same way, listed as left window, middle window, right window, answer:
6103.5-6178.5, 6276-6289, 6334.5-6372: 0.049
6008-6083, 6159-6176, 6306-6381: 0.045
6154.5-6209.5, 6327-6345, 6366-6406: 0.038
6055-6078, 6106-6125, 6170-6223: -0.023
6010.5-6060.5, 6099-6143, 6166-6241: -0.035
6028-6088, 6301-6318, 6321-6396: 0.011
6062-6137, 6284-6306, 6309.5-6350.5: 0.031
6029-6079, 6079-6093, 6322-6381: 0.037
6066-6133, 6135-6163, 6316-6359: -0.010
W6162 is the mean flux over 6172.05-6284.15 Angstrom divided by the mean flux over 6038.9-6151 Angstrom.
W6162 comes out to 0.95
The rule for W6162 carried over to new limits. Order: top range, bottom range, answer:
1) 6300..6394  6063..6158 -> 0.99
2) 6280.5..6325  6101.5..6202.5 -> 0.97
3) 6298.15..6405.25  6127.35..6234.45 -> 1.02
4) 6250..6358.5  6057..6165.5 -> 0.96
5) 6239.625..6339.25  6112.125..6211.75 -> 0.96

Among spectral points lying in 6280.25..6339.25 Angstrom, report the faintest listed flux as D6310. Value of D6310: 14.84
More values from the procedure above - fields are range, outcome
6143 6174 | 15.2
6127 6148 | 15.77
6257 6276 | 13.82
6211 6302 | 12.41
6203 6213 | 16.45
